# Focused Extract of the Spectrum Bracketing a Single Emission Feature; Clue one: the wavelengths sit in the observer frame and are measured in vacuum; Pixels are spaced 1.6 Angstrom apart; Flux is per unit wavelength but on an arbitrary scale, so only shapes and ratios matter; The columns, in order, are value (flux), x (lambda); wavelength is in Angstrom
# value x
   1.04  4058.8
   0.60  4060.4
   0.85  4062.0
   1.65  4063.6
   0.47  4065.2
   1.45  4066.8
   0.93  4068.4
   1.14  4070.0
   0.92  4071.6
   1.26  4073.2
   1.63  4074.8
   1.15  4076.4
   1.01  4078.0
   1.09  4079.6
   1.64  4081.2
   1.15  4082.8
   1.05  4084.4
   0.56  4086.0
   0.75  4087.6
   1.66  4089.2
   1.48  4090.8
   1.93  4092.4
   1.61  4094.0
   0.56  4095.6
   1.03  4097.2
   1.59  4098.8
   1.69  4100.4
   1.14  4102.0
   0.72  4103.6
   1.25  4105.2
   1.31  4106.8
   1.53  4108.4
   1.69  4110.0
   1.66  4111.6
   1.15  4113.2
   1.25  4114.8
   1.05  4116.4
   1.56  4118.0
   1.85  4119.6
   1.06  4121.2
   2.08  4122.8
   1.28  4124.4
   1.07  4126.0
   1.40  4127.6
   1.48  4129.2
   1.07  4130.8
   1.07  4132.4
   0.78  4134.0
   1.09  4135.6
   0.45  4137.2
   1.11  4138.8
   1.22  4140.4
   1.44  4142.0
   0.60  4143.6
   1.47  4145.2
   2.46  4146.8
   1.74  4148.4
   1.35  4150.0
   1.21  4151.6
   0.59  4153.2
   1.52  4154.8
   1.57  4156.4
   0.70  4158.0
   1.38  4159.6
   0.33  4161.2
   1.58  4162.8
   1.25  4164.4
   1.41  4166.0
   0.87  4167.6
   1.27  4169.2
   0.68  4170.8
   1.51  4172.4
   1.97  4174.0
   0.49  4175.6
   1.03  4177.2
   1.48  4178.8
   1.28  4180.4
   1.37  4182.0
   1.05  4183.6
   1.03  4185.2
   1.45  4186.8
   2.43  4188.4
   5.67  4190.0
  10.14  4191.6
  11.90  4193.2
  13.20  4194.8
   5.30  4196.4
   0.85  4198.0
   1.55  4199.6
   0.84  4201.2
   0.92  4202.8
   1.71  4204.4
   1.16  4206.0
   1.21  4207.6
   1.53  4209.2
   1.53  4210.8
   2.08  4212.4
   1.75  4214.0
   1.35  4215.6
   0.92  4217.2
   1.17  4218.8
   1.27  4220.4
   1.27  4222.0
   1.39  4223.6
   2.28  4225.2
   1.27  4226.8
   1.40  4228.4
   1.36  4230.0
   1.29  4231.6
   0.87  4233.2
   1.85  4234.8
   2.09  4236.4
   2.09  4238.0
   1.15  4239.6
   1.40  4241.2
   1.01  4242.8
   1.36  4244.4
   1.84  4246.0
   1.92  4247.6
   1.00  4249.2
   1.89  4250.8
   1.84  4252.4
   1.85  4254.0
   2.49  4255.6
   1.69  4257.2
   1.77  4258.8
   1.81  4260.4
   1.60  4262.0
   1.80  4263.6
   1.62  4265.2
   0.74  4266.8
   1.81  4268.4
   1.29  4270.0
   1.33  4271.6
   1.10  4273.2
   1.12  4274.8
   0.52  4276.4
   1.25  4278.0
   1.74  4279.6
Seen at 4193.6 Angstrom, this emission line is [O II]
